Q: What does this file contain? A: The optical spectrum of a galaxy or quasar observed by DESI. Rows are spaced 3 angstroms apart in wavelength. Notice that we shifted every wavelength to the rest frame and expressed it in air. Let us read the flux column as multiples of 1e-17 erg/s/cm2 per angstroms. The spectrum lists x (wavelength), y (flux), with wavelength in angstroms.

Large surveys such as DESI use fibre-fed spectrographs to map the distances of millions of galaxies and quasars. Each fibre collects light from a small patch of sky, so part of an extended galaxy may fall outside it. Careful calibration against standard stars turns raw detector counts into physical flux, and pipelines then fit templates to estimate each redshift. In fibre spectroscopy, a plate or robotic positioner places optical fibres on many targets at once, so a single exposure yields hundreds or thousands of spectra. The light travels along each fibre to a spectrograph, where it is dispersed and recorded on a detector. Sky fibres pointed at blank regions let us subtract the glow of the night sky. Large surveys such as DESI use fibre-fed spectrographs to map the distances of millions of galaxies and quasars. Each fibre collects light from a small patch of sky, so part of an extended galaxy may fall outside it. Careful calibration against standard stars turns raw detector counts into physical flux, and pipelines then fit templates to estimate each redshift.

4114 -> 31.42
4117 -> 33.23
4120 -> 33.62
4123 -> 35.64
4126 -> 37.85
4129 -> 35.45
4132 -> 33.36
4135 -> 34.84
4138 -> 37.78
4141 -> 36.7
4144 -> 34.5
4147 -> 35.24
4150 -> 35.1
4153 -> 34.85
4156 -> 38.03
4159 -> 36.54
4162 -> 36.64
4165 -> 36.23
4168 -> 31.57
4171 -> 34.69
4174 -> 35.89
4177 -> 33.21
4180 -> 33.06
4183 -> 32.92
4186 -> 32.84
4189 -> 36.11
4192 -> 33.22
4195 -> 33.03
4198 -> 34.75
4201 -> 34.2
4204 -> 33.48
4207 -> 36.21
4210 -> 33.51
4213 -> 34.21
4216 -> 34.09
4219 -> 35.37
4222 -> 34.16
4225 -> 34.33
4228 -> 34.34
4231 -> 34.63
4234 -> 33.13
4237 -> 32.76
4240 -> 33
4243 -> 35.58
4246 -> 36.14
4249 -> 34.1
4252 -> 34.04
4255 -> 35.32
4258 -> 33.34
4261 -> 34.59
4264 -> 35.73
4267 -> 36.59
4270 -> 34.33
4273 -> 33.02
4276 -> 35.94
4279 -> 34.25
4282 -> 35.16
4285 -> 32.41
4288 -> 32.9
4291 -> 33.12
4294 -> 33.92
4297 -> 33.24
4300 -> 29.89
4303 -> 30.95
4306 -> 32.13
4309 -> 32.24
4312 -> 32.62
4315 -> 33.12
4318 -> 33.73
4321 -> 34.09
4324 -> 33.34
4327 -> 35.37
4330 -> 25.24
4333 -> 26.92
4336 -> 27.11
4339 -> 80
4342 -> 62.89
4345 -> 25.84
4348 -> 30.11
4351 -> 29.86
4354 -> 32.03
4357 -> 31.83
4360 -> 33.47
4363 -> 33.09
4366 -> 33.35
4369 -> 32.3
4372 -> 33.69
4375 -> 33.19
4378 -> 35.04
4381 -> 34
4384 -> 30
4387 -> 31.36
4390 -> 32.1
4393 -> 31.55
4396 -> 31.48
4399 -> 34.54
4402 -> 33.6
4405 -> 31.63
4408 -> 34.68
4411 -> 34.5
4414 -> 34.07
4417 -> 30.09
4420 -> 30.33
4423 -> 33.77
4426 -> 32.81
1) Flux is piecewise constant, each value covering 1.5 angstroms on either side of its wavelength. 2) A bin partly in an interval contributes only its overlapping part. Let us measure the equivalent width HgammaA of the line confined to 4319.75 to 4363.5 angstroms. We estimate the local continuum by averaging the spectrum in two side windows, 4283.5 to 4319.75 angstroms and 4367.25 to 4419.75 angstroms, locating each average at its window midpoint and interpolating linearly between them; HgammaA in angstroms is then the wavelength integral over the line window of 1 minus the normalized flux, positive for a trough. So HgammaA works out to -4.73 angstroms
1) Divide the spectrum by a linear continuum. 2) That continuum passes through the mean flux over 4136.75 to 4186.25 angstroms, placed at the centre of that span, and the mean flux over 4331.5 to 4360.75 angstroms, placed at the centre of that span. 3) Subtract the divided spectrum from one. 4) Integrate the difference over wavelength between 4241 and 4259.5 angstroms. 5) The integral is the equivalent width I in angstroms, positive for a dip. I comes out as 0.93 angstroms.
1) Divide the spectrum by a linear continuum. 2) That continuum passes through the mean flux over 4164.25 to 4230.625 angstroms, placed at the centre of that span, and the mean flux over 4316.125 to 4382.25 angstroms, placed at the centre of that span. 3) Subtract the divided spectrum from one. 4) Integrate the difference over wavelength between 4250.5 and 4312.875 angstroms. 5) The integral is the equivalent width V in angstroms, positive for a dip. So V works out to 2.1 angstroms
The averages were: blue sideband 34.1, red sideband 35.3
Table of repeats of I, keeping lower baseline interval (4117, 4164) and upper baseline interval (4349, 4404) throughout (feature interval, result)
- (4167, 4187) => 0.95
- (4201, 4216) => 0.20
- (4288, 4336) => 2.21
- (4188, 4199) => 0.25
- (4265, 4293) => -0.31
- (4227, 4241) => 0.35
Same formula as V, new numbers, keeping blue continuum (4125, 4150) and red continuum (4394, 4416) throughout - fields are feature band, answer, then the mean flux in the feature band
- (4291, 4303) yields 0.71 angstroms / 32.3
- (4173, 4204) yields 1.18 angstroms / 33.9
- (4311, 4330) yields 0.57 angstroms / 33.1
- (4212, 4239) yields 0.62 angstroms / 34.1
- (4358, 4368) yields 0.16 angstroms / 33.2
